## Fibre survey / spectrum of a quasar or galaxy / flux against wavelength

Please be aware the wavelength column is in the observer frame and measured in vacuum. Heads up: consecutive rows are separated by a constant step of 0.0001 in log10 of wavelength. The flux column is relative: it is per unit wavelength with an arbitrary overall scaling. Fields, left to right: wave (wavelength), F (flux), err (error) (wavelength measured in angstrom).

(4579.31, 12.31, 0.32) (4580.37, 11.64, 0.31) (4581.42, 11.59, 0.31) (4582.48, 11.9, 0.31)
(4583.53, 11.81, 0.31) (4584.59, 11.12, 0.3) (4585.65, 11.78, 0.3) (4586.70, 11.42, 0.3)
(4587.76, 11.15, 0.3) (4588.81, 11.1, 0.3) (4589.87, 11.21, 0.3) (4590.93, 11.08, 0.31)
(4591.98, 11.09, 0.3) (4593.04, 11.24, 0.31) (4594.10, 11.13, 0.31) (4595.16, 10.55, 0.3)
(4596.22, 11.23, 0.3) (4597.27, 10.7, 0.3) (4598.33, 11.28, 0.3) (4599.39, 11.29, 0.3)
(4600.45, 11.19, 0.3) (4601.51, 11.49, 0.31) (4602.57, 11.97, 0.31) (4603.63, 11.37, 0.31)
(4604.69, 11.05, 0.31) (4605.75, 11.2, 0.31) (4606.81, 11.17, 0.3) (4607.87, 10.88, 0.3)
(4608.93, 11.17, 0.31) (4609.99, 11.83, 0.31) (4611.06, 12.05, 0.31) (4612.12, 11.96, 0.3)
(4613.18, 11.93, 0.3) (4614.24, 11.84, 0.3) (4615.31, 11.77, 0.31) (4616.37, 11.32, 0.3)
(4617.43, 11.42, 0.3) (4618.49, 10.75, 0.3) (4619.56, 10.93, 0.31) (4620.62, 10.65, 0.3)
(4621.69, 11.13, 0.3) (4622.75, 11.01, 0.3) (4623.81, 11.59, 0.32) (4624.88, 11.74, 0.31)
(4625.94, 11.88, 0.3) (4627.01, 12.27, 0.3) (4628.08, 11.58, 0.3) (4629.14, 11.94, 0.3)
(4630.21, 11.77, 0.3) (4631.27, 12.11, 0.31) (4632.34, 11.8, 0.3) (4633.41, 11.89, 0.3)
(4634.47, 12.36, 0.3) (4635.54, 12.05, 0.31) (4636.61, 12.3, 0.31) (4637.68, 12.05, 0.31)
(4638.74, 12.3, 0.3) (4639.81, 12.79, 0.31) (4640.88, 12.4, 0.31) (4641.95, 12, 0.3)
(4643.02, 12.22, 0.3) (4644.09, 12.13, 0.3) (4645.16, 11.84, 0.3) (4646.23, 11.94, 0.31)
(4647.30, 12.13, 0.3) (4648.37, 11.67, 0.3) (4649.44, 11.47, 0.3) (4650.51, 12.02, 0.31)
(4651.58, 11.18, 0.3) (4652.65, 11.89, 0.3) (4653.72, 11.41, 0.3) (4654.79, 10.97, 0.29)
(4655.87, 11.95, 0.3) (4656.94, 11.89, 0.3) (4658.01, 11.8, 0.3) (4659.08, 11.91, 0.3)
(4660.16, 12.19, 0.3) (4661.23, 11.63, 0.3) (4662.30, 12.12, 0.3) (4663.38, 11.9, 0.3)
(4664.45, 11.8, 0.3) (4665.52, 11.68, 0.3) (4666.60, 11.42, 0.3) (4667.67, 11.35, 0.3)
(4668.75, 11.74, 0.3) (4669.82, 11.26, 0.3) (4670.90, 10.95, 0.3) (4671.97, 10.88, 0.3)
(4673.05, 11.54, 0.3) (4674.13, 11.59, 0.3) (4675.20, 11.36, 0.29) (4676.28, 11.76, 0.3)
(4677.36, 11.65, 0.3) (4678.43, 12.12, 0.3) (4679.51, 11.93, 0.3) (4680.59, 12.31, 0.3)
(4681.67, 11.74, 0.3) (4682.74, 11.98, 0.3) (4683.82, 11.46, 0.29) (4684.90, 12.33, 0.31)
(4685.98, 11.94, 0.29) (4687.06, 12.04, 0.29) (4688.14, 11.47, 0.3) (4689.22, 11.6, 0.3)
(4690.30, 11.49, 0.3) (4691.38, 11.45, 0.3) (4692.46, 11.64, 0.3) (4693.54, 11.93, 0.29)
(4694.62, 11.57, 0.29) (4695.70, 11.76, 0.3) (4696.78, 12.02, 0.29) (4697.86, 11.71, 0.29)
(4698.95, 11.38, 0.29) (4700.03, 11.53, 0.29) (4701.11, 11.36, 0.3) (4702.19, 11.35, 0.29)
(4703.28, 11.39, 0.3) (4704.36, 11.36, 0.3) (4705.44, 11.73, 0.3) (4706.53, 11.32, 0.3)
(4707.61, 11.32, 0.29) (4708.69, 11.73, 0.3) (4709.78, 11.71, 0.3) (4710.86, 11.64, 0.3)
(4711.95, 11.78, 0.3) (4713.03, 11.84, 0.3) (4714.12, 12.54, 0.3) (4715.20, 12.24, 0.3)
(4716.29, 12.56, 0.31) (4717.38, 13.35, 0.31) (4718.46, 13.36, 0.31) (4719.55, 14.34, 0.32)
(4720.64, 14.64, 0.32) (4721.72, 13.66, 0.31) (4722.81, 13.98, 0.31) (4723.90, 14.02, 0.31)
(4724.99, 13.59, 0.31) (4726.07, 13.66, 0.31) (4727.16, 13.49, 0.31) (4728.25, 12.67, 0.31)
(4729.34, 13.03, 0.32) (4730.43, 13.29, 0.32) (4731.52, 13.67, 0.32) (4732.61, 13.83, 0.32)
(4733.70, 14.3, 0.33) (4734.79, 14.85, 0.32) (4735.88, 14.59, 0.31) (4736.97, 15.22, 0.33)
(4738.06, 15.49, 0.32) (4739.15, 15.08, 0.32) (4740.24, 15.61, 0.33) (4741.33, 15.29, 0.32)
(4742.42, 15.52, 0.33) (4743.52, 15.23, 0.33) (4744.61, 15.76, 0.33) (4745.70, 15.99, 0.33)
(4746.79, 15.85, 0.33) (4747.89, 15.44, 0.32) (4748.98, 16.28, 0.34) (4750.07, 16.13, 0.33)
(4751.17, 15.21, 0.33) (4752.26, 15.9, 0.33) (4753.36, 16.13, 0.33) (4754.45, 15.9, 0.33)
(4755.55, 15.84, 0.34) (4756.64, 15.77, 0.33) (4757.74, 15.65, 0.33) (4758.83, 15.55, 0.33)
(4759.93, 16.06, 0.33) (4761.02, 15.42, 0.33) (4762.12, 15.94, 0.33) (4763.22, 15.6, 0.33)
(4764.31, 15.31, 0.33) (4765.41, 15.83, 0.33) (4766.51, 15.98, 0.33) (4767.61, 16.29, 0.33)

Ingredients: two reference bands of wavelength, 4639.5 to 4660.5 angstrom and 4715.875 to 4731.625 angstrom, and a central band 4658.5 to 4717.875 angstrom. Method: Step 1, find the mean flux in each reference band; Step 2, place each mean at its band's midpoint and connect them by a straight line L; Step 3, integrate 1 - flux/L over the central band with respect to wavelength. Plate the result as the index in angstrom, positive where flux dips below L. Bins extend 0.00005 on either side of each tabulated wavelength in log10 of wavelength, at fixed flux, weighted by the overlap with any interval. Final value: 4.7 angstrom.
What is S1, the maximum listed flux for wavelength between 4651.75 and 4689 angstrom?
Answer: 12.33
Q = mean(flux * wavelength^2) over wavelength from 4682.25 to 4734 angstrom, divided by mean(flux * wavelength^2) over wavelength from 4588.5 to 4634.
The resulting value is 1.1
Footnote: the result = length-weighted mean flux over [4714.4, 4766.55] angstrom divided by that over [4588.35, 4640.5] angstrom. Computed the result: 1.29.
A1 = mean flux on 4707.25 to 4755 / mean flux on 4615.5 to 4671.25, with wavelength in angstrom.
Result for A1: 1.20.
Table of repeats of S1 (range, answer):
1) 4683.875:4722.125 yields 14.64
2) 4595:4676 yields 12.79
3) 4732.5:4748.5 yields 15.99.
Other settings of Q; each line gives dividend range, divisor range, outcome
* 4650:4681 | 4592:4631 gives 1.05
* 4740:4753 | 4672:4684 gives 1.38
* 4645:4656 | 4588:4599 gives 1.08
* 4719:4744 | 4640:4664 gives 1.25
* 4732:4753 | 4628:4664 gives 1.34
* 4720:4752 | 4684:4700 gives 1.28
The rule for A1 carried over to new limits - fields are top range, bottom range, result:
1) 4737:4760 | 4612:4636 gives 1.35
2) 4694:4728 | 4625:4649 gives 1.03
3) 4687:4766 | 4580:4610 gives 1.21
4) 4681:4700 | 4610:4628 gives 1.02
